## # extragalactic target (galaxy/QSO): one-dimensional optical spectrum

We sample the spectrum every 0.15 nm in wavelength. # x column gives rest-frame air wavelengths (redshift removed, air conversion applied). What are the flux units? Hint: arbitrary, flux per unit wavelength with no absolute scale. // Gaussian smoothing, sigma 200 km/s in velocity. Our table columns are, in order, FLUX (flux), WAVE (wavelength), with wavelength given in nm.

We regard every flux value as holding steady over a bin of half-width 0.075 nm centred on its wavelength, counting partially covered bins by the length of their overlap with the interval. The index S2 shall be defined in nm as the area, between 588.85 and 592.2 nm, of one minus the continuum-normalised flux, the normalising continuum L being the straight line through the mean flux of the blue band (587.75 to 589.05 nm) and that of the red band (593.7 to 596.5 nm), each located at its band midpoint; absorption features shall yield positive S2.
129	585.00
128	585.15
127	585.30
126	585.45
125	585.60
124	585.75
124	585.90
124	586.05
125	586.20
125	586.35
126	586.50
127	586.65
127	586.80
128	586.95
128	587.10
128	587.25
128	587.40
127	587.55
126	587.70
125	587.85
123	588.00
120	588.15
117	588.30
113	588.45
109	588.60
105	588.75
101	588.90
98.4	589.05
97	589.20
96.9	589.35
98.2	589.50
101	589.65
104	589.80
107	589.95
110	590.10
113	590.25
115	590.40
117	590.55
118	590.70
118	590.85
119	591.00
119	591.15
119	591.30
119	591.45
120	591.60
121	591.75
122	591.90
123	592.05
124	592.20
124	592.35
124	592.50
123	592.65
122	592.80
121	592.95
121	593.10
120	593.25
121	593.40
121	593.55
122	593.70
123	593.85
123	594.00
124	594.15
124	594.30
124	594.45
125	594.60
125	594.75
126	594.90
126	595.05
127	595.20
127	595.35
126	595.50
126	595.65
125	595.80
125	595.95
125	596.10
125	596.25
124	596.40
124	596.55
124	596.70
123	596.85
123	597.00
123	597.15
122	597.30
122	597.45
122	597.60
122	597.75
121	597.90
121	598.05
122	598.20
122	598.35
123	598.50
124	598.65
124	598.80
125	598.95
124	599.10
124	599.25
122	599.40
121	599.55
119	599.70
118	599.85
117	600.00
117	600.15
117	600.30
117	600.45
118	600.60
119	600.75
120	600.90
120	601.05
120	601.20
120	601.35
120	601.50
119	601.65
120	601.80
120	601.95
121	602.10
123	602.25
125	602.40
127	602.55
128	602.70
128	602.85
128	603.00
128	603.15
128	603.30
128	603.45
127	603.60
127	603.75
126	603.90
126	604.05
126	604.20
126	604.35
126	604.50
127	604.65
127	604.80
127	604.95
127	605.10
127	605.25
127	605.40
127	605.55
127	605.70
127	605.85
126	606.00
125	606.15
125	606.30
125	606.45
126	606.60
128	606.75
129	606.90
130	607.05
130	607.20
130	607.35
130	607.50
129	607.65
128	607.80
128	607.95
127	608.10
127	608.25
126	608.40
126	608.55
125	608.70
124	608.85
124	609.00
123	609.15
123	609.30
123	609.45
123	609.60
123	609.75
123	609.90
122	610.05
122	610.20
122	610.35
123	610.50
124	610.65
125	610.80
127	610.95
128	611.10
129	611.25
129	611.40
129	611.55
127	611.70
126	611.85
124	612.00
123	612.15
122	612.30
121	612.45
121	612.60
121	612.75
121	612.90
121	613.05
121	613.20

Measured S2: 0.15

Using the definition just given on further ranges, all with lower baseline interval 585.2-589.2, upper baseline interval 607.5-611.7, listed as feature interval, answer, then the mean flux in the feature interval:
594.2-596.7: -0.05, 125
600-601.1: 0.05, 118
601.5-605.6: -0.05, 126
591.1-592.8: 0.00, 122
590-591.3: 0.06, 116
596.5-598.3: 0.01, 122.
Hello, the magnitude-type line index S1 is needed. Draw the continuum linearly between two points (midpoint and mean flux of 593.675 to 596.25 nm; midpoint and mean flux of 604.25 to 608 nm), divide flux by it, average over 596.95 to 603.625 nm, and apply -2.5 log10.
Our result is 0.03 mag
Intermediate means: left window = 125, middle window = 122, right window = 127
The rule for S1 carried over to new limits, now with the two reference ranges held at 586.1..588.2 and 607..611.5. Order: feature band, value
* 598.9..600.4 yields 0.049 mag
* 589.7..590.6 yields 0.142 mag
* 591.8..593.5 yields 0.032 mag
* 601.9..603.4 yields 0.001 mag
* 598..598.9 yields 0.027 mag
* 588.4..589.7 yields 0.229 mag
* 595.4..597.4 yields 0.014 mag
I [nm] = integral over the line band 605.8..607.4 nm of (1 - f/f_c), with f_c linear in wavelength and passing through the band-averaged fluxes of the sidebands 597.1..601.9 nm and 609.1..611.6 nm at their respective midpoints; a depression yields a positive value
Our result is -0.05 nm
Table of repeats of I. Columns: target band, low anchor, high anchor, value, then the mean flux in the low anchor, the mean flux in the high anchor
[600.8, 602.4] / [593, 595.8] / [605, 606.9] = 0.06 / 124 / 127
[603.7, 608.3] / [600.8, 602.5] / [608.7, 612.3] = -0.17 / 121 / 125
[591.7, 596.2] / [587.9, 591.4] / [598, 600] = -0.31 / 111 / 122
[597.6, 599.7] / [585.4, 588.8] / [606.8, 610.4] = 0.03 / 123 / 126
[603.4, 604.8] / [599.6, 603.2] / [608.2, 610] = -0.05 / 121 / 124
